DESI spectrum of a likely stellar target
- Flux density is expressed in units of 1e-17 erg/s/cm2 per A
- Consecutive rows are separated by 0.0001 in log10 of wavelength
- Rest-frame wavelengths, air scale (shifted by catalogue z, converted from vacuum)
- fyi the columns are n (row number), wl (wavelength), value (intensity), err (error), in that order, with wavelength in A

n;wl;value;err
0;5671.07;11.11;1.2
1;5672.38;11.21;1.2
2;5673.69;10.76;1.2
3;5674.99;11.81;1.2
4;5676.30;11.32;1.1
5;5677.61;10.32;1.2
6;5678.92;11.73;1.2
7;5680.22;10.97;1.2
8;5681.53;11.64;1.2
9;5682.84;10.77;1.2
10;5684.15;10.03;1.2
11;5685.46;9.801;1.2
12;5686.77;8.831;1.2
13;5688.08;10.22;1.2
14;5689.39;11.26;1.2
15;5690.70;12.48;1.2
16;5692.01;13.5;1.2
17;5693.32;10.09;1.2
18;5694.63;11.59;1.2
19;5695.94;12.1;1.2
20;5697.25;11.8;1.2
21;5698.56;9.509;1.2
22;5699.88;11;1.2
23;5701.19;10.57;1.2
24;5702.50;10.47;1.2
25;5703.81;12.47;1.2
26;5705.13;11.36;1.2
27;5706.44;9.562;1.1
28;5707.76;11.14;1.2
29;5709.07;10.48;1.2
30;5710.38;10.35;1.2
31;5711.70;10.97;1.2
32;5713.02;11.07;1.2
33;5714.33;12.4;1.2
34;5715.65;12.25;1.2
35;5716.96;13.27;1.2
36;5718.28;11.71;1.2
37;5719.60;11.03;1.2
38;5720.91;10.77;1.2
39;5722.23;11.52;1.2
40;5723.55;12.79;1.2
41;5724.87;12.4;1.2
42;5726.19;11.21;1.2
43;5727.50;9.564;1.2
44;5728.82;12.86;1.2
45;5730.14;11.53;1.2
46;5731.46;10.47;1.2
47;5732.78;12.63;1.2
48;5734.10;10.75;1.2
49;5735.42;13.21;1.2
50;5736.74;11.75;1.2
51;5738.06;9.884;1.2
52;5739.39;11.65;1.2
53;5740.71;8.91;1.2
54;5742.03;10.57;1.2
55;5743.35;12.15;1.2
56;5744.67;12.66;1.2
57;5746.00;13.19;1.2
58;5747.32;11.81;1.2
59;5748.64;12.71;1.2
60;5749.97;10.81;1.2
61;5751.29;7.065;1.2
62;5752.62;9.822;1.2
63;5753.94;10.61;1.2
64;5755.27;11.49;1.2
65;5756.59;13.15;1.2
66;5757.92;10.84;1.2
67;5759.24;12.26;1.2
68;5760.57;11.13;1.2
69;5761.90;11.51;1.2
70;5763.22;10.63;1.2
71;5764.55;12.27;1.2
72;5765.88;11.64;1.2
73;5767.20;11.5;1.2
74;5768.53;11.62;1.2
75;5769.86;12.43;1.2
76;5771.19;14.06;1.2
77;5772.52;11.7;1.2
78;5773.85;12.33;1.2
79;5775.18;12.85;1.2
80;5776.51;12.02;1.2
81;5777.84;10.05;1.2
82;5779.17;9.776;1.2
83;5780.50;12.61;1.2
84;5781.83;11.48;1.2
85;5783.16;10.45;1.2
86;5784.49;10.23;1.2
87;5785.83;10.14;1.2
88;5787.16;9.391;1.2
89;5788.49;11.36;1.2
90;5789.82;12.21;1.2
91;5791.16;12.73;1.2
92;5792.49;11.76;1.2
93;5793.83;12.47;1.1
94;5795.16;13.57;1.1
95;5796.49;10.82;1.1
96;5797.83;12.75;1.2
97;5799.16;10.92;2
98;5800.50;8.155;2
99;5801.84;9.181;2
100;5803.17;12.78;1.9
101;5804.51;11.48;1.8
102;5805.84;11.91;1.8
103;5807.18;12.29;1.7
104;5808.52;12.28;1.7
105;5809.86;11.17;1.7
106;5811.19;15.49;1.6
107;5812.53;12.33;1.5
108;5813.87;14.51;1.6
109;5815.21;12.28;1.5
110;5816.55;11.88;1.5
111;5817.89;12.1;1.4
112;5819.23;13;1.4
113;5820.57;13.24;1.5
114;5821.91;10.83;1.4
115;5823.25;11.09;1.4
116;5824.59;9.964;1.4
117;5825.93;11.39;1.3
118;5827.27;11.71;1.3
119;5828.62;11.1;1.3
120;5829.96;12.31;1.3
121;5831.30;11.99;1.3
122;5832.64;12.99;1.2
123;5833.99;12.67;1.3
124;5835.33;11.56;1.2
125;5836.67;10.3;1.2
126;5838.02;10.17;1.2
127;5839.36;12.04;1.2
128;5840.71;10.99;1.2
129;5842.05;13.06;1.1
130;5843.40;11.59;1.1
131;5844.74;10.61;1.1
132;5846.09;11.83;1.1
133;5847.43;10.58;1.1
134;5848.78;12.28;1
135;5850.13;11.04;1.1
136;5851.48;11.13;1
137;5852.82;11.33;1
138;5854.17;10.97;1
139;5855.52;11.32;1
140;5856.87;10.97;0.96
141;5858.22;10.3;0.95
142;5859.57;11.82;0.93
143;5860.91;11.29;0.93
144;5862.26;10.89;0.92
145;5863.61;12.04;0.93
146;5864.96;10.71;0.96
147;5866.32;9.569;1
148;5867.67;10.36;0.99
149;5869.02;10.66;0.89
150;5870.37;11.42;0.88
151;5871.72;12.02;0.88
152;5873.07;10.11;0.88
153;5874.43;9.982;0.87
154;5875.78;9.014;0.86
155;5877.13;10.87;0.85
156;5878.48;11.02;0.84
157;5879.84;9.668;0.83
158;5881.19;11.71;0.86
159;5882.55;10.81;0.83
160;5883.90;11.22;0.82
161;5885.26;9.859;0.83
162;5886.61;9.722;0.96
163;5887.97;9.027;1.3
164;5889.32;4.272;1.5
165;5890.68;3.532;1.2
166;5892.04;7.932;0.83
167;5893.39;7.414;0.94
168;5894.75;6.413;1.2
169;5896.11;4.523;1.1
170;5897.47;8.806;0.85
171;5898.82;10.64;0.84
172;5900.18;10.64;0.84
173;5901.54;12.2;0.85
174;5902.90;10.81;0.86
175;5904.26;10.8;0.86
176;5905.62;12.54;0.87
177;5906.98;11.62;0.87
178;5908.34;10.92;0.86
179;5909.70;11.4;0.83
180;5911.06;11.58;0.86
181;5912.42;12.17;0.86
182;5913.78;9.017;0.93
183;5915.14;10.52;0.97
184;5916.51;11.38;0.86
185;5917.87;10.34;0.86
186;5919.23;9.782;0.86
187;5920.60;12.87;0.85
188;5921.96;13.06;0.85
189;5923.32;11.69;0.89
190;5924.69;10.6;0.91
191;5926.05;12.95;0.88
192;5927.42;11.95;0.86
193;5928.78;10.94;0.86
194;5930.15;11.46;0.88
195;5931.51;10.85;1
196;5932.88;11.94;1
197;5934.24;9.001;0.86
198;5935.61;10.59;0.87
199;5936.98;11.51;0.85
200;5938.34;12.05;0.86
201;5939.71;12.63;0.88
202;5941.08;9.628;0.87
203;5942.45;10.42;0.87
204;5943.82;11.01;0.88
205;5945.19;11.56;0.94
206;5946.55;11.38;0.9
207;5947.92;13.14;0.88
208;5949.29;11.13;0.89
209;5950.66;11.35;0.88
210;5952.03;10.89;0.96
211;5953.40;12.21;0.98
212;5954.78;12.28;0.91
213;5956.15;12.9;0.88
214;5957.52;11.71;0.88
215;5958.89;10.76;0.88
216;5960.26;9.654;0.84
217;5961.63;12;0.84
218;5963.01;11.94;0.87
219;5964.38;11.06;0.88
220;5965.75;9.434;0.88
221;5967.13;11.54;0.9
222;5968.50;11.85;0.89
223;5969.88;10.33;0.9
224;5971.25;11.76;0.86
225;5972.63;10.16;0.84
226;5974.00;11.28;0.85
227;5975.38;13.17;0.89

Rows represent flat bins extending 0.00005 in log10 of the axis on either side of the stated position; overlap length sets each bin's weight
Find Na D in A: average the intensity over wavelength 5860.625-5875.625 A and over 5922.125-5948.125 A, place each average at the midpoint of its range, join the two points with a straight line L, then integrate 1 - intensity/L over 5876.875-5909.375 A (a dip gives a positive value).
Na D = 4.46 A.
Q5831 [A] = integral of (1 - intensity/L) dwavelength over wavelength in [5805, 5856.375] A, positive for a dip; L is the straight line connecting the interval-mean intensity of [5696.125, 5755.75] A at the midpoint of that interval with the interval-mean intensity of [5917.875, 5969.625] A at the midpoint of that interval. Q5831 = -2.3 A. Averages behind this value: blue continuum 11.3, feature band 11.8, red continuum 11.4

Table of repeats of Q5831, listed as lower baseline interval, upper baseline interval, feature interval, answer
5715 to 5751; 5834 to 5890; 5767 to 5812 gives -1.7 A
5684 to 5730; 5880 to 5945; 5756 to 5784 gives -1.9 A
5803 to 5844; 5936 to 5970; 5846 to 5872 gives 1.6 A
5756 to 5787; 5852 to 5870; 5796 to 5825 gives -1.5 A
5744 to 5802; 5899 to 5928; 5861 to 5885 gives 1.4 A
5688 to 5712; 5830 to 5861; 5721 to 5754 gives -0.3 A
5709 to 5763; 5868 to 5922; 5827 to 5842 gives -1.6 A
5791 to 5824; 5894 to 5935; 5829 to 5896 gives 5.5 A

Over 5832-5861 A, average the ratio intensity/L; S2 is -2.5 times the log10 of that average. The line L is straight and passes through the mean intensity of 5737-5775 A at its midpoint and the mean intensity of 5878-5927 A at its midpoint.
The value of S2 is -0.077 mag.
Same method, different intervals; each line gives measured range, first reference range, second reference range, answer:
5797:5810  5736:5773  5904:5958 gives 0.013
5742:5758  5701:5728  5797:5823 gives 0.022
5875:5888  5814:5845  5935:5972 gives 0.122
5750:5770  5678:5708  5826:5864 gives 0.004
